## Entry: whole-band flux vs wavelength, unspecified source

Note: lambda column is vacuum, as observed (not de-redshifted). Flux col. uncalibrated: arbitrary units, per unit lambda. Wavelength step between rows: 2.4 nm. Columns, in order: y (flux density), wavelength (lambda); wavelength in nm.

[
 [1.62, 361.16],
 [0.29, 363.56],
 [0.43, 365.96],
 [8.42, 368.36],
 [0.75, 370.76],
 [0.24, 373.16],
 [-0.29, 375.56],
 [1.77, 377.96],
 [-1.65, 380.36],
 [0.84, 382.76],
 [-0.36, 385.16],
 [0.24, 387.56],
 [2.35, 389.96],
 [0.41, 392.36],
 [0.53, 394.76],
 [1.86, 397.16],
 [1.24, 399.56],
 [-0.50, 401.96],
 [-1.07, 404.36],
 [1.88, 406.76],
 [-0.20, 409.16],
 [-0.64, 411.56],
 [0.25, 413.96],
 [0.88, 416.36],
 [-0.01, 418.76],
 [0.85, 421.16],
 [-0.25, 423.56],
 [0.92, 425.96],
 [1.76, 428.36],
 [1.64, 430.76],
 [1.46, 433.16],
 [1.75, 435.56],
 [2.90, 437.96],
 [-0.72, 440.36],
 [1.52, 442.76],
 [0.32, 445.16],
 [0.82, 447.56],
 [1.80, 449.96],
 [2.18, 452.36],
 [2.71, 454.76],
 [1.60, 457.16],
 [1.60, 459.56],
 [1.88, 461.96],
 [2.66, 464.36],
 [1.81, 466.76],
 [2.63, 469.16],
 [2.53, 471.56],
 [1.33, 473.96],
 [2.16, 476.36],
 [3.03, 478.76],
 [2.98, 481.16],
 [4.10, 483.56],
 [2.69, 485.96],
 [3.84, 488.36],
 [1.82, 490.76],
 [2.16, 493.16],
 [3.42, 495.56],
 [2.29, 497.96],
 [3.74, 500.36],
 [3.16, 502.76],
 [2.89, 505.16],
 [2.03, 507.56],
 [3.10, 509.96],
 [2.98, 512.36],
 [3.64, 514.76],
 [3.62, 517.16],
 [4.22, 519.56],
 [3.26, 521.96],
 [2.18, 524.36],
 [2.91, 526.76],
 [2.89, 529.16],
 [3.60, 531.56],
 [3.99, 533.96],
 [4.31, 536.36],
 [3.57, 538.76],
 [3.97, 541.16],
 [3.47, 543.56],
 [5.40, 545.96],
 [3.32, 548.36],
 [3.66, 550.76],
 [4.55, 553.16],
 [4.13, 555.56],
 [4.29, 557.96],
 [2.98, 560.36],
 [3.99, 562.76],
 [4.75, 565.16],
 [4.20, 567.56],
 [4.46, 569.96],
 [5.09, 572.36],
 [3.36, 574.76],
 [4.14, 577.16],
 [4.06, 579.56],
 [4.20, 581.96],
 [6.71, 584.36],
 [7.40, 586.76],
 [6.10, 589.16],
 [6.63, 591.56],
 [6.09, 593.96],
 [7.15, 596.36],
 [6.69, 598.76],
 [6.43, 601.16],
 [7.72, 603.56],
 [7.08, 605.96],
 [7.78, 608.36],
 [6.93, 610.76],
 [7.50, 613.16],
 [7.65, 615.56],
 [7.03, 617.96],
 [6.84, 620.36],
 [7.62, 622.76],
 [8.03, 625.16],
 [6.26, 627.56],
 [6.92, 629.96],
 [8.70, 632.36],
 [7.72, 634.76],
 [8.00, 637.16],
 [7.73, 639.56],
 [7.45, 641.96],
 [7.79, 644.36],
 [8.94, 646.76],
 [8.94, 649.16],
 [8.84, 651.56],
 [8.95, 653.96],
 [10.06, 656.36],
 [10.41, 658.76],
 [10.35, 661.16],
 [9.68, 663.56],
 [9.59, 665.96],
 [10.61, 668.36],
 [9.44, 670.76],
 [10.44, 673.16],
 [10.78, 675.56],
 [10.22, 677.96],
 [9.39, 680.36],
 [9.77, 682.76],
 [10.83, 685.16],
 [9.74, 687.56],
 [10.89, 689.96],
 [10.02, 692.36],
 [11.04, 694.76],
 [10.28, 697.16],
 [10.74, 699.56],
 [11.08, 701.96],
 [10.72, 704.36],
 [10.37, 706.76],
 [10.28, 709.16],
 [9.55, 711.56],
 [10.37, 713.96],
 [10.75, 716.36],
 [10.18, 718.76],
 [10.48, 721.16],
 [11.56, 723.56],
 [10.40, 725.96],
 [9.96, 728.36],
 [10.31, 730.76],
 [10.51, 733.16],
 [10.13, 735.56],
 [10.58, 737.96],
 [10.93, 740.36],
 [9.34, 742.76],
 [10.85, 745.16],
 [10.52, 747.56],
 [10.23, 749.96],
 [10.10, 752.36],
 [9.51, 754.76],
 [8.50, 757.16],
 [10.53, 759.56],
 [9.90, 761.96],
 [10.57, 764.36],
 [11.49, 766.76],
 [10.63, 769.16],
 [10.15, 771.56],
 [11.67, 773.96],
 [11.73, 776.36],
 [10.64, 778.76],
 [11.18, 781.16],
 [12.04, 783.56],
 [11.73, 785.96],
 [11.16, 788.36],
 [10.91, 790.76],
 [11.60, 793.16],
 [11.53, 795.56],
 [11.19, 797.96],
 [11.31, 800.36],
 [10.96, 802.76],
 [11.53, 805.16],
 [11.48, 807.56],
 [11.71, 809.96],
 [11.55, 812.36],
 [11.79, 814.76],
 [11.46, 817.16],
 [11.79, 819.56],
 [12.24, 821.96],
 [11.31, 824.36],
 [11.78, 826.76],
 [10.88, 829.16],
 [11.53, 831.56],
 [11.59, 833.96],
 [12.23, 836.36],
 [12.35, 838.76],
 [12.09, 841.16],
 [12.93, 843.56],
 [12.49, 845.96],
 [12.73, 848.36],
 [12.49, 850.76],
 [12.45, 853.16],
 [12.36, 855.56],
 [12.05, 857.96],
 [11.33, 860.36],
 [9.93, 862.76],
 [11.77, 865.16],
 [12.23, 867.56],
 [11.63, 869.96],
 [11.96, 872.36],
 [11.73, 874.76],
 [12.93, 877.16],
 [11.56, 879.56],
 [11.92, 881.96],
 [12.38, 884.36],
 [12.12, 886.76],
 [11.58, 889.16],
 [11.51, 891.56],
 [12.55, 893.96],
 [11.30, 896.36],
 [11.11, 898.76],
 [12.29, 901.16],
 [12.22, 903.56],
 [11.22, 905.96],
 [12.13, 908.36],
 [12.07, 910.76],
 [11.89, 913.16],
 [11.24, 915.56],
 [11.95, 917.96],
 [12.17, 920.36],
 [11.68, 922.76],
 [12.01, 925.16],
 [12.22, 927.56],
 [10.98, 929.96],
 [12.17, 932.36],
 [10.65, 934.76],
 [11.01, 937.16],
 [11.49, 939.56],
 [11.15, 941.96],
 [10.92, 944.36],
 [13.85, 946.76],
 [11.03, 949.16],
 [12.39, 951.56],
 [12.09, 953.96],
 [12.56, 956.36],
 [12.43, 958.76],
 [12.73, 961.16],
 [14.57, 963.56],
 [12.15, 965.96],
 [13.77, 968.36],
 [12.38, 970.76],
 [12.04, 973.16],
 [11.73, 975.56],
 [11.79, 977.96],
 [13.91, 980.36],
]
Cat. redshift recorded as 0.46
